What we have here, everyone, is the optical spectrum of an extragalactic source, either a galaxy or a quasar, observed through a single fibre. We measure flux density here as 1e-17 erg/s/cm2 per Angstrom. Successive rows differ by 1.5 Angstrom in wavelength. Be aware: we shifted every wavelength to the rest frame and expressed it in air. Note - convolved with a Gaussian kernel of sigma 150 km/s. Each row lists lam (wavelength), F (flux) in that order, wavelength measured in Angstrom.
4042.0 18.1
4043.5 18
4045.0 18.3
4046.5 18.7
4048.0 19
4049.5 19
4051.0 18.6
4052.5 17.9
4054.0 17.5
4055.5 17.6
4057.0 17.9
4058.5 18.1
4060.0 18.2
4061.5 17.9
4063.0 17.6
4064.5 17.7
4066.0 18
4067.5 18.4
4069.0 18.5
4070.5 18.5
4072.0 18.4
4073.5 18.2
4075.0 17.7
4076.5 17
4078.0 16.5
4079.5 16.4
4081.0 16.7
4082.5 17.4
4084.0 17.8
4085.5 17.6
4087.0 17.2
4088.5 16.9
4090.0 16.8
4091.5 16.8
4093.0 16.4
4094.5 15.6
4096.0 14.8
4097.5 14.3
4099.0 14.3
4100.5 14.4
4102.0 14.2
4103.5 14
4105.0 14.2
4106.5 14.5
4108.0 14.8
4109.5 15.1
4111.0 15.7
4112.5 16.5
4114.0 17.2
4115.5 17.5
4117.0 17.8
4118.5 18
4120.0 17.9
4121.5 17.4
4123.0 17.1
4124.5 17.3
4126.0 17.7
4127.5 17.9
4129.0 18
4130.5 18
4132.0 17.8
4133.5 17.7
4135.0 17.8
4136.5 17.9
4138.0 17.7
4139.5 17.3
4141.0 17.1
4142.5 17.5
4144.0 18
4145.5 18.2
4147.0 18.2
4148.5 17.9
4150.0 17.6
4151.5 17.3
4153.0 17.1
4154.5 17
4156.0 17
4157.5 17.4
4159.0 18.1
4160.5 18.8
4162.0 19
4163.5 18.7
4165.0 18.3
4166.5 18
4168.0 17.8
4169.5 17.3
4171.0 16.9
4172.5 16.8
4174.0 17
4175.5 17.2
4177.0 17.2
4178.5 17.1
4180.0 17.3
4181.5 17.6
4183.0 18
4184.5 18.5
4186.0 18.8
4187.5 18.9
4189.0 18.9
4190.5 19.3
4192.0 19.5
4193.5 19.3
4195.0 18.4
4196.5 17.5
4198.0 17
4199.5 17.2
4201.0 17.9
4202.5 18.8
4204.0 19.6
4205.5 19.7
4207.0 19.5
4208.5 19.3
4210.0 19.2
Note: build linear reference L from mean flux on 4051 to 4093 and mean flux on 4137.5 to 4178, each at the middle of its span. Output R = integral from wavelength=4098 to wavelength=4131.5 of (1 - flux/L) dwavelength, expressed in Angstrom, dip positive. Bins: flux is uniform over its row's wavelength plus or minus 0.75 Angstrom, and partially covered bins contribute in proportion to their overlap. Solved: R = 2.4 Angstrom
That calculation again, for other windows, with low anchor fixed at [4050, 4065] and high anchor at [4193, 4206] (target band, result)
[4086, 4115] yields 4.1 Angstrom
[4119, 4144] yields 0.7 Angstrom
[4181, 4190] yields -0.1 Angstrom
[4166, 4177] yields 0.6 Angstrom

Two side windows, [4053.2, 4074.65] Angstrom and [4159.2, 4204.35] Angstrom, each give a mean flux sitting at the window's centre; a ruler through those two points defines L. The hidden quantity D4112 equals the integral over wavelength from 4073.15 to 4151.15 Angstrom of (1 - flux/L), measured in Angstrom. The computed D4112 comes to 5.4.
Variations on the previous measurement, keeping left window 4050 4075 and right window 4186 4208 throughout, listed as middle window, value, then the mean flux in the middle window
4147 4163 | 0.64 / 17.8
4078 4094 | 1.07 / 17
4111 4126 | 0.80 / 17.3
